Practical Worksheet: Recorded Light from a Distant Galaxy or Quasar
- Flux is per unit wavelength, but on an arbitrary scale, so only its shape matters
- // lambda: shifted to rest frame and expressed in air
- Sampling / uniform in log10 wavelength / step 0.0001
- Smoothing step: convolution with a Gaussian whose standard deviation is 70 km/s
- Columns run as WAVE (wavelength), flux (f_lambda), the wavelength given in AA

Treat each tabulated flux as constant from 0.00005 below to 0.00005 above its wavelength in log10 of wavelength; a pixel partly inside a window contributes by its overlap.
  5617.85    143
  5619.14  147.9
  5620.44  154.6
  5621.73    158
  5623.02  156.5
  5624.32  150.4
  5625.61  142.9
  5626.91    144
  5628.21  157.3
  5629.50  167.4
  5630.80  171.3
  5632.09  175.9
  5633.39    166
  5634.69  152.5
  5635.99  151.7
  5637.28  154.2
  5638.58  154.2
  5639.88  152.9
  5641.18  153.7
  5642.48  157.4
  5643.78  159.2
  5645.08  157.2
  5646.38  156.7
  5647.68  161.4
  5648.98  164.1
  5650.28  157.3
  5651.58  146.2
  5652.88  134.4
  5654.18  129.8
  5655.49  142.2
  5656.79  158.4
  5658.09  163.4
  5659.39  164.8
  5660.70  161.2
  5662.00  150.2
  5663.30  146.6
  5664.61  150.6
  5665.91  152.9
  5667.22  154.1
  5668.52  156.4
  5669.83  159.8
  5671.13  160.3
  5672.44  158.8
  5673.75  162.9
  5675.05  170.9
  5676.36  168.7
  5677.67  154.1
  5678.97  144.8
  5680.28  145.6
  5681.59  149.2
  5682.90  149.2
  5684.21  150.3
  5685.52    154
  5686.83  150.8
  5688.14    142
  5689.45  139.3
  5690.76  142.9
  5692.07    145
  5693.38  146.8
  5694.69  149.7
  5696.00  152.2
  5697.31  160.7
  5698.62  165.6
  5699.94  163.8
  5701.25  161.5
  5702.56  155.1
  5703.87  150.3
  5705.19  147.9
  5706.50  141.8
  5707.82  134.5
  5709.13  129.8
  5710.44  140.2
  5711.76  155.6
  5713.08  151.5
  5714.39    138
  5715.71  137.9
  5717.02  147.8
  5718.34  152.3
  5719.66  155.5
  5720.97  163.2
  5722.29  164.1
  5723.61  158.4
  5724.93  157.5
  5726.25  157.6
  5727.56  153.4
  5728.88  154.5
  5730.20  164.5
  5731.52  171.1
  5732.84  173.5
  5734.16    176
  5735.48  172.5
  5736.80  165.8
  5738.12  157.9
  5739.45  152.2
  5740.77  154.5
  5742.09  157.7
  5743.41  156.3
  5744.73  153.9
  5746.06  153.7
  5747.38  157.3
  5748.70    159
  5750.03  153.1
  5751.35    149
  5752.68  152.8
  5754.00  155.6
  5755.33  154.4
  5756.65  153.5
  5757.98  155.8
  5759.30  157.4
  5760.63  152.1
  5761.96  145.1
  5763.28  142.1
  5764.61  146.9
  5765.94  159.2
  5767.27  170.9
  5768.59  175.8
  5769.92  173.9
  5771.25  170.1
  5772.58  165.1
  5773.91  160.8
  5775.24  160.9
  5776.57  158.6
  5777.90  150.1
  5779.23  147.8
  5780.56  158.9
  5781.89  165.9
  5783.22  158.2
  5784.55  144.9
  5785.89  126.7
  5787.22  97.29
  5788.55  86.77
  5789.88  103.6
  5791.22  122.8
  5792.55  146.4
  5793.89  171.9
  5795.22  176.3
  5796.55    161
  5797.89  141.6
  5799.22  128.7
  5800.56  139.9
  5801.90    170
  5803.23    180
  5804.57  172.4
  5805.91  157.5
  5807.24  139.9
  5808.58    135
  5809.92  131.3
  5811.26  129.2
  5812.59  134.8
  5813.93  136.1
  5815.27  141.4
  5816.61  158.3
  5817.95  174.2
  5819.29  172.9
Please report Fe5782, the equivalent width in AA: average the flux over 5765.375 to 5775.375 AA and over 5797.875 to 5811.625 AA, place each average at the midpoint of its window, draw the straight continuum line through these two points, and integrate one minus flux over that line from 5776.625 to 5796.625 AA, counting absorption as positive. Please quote 2.2 AA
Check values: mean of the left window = 168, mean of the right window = 148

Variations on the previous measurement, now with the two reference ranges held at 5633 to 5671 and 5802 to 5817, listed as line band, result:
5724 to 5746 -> -1.50 AA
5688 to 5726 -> 0.41 AA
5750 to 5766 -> -0.22 AA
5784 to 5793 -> 1.89 AA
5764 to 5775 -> -1.18 AA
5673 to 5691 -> 0.11 AA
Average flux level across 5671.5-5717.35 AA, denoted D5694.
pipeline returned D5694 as 150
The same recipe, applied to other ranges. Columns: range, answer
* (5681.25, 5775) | 155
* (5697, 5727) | 152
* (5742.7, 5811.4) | 151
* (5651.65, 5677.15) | 155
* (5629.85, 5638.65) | 162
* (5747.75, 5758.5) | 154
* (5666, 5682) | 157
